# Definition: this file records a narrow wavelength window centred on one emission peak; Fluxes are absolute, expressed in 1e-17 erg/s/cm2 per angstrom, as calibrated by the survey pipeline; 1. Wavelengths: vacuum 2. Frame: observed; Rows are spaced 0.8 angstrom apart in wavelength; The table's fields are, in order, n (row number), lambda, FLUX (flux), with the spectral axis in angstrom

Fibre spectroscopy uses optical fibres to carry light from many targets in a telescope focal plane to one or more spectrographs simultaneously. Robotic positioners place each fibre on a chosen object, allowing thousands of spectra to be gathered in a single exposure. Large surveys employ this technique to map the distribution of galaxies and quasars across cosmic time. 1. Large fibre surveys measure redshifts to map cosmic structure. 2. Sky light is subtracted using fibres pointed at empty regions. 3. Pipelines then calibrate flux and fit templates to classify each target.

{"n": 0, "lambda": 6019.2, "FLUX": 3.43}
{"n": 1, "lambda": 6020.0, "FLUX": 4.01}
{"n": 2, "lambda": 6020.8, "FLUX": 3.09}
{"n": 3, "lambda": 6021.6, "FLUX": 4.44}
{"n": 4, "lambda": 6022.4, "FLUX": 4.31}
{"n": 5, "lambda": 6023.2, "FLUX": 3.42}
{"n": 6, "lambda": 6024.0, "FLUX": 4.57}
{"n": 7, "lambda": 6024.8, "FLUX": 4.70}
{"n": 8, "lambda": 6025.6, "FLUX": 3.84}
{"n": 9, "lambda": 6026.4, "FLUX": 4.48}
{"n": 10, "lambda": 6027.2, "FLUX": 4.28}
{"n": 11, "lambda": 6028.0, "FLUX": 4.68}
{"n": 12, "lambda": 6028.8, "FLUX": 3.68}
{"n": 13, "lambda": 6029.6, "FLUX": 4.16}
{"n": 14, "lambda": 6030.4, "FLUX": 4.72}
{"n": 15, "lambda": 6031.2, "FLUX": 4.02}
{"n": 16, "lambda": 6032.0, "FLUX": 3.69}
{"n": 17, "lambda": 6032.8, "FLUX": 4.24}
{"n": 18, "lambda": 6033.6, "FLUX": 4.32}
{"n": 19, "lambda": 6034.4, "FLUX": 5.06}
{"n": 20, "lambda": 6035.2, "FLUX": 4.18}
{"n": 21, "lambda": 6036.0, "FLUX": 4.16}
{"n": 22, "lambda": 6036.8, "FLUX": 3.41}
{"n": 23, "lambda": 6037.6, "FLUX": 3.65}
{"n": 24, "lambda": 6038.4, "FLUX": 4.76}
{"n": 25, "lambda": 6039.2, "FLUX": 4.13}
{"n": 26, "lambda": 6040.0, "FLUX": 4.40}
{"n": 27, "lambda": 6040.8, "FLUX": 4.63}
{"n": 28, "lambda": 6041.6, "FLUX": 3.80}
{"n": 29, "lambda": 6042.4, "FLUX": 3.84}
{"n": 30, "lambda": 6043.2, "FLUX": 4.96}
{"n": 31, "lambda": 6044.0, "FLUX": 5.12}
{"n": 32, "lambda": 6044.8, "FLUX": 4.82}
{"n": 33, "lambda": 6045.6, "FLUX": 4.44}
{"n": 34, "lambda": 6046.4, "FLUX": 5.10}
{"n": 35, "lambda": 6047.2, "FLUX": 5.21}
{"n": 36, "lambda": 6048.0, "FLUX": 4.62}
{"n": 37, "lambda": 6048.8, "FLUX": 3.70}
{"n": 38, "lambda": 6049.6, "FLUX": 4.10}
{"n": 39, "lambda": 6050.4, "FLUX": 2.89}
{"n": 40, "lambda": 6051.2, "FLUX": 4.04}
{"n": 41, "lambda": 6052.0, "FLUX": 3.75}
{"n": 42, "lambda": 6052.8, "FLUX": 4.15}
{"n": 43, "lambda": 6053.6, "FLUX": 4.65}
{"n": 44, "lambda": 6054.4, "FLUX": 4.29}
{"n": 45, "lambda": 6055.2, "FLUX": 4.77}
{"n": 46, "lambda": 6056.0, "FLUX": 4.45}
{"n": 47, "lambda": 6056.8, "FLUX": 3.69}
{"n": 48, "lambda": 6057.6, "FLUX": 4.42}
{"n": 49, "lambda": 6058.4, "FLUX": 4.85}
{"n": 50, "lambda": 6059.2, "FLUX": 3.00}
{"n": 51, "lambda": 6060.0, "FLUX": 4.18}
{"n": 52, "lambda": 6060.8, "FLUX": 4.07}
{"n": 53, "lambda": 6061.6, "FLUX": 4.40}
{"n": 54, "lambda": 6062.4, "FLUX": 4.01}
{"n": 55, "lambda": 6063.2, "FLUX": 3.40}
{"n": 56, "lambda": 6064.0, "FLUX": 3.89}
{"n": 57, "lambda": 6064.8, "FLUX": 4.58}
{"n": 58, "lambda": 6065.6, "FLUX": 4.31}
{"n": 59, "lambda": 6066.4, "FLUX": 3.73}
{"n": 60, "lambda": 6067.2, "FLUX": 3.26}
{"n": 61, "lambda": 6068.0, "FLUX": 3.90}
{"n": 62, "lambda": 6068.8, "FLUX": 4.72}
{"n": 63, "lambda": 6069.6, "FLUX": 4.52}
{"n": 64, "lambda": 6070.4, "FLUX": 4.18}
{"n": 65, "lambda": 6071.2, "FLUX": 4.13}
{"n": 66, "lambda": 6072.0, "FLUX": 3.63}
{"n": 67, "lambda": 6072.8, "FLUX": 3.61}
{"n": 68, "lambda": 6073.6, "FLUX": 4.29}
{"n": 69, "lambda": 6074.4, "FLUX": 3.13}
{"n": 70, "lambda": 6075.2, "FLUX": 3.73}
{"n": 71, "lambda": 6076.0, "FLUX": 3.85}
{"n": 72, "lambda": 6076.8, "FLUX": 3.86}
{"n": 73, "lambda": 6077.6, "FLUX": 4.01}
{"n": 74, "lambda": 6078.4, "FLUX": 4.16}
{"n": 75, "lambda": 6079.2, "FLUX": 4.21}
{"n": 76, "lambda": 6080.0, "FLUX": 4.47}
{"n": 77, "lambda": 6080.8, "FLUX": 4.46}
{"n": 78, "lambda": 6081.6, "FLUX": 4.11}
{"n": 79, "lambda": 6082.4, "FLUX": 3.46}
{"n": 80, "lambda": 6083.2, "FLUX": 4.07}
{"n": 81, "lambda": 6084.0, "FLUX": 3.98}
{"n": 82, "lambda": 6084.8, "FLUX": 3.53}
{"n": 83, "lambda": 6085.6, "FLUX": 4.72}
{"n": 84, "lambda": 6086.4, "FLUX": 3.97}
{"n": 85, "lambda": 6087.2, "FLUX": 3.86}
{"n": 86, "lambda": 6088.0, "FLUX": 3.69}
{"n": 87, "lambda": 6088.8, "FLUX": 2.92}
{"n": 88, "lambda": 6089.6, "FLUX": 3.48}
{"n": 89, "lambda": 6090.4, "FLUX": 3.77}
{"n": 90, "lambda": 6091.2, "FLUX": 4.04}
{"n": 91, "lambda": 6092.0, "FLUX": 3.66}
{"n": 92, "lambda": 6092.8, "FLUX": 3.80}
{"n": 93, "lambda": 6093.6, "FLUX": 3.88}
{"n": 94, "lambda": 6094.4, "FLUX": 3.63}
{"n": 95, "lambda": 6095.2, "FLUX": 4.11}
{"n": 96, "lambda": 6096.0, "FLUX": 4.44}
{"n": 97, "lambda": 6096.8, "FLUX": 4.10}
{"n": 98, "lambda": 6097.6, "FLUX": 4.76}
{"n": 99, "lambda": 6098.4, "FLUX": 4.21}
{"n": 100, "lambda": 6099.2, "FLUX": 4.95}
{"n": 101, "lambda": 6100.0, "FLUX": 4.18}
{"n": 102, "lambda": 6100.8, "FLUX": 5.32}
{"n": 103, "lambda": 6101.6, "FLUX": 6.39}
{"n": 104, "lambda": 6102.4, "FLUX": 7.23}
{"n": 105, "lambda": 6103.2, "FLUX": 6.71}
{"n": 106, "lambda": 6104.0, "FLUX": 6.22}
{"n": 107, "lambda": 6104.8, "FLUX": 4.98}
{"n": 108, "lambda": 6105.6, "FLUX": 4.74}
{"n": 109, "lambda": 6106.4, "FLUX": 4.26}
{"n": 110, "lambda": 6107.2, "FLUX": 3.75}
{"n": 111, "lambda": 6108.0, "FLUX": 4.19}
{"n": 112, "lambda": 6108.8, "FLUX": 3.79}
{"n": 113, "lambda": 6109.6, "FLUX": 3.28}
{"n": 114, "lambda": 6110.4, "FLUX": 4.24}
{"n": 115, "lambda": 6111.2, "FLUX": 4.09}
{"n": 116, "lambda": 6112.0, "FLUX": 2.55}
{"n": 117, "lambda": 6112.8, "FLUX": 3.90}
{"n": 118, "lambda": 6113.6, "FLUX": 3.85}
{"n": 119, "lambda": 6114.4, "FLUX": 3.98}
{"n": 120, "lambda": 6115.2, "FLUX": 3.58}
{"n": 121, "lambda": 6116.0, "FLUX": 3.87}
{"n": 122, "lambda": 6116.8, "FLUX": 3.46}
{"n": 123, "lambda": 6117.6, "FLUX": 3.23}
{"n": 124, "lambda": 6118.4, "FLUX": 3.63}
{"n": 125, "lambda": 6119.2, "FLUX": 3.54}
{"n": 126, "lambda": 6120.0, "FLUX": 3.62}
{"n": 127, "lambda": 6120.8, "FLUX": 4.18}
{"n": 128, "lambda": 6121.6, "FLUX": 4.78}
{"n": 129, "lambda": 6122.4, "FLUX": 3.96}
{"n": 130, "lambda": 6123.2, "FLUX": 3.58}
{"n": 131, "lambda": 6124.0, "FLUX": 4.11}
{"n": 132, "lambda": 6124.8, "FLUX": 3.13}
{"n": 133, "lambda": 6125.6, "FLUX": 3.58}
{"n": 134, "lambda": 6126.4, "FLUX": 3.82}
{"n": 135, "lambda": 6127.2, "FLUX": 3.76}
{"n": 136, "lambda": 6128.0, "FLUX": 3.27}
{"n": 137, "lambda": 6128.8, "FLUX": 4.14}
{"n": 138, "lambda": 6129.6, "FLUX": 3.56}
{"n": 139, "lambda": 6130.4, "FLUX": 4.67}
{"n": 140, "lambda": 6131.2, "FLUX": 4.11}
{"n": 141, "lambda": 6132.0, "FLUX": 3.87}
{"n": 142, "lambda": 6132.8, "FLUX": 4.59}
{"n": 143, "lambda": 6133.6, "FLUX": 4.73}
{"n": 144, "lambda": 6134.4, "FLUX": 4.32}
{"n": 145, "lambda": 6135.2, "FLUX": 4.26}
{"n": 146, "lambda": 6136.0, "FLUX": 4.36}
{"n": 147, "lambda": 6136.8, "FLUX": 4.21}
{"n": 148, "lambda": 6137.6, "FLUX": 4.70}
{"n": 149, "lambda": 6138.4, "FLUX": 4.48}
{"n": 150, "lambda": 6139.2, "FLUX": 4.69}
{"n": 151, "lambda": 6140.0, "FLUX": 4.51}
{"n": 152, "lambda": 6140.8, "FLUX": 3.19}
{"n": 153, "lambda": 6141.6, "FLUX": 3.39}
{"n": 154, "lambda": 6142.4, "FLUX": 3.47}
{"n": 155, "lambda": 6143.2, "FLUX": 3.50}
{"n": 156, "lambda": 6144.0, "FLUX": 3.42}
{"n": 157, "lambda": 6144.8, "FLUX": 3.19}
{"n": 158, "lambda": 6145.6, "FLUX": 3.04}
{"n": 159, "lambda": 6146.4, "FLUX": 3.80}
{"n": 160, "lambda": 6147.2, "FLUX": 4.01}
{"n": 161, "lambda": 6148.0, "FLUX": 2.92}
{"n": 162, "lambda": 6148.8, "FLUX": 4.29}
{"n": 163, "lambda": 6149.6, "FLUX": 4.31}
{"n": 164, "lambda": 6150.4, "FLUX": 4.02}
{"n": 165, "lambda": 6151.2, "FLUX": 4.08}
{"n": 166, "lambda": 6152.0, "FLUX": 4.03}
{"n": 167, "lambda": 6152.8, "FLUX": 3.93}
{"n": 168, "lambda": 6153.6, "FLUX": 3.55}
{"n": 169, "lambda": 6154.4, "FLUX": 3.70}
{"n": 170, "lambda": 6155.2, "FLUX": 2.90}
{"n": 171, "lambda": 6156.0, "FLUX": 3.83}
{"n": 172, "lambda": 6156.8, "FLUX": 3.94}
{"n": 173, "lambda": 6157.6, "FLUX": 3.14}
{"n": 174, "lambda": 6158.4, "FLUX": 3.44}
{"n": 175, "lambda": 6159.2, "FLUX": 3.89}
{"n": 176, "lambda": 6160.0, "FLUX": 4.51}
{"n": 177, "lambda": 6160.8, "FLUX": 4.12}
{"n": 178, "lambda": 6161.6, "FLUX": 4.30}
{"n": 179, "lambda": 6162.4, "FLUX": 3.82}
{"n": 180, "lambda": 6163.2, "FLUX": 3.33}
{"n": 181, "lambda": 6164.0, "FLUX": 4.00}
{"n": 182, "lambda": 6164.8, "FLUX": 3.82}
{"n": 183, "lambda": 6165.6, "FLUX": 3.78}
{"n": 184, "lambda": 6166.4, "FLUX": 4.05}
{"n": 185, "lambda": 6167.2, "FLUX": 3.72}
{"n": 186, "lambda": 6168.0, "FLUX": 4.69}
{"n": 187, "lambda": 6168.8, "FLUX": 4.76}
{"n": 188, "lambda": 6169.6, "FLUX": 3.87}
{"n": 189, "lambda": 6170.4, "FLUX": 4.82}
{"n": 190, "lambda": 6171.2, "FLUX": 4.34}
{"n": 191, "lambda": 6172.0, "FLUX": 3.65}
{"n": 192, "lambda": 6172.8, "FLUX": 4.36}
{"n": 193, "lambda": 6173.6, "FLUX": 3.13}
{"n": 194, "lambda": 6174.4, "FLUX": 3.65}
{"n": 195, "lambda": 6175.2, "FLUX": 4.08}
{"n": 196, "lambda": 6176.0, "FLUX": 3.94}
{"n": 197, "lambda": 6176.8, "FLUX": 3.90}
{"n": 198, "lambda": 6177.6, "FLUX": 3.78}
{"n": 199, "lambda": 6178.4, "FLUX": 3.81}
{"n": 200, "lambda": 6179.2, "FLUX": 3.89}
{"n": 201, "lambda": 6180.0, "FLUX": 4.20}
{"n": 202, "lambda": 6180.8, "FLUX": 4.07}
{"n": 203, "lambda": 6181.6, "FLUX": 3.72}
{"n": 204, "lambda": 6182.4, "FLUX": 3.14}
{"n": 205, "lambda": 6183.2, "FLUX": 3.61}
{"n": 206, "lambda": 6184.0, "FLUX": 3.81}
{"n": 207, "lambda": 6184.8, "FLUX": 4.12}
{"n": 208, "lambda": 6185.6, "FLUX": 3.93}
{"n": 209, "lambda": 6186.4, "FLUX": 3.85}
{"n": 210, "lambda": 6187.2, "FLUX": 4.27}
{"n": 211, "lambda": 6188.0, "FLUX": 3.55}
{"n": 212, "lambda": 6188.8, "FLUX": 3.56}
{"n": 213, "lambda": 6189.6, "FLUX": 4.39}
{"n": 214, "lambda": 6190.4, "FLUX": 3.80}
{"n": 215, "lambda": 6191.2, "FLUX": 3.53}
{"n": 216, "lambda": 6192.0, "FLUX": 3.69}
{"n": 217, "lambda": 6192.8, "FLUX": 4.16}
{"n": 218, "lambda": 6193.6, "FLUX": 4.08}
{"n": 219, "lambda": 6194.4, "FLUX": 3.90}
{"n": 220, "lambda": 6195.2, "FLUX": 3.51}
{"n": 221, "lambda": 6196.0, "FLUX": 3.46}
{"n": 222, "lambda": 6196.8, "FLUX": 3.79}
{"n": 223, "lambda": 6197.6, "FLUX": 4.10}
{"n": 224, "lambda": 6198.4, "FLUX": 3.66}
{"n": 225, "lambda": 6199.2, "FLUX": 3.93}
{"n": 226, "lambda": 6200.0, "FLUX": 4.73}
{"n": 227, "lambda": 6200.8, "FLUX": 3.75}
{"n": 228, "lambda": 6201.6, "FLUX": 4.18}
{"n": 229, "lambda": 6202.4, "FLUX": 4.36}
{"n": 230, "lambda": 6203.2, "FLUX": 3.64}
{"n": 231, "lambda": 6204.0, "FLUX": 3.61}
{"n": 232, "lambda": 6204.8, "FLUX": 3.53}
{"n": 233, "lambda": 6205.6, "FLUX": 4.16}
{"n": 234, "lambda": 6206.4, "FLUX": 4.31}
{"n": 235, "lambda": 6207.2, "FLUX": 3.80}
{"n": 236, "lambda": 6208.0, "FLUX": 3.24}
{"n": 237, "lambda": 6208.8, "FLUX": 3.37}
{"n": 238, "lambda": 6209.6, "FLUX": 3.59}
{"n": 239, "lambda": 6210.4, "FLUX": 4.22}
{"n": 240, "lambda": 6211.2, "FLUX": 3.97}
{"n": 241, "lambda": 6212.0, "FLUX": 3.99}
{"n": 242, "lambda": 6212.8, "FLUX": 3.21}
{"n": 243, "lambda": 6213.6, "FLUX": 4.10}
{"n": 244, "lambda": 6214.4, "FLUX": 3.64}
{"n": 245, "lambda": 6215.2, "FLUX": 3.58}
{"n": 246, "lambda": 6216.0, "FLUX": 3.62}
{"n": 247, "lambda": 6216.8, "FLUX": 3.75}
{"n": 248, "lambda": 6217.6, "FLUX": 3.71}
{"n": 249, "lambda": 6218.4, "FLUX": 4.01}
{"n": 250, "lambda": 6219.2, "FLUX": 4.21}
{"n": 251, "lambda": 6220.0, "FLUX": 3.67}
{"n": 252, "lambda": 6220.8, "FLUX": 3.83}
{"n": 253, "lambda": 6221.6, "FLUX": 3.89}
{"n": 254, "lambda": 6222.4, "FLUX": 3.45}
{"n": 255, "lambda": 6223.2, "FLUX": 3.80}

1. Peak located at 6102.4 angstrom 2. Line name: [O III]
